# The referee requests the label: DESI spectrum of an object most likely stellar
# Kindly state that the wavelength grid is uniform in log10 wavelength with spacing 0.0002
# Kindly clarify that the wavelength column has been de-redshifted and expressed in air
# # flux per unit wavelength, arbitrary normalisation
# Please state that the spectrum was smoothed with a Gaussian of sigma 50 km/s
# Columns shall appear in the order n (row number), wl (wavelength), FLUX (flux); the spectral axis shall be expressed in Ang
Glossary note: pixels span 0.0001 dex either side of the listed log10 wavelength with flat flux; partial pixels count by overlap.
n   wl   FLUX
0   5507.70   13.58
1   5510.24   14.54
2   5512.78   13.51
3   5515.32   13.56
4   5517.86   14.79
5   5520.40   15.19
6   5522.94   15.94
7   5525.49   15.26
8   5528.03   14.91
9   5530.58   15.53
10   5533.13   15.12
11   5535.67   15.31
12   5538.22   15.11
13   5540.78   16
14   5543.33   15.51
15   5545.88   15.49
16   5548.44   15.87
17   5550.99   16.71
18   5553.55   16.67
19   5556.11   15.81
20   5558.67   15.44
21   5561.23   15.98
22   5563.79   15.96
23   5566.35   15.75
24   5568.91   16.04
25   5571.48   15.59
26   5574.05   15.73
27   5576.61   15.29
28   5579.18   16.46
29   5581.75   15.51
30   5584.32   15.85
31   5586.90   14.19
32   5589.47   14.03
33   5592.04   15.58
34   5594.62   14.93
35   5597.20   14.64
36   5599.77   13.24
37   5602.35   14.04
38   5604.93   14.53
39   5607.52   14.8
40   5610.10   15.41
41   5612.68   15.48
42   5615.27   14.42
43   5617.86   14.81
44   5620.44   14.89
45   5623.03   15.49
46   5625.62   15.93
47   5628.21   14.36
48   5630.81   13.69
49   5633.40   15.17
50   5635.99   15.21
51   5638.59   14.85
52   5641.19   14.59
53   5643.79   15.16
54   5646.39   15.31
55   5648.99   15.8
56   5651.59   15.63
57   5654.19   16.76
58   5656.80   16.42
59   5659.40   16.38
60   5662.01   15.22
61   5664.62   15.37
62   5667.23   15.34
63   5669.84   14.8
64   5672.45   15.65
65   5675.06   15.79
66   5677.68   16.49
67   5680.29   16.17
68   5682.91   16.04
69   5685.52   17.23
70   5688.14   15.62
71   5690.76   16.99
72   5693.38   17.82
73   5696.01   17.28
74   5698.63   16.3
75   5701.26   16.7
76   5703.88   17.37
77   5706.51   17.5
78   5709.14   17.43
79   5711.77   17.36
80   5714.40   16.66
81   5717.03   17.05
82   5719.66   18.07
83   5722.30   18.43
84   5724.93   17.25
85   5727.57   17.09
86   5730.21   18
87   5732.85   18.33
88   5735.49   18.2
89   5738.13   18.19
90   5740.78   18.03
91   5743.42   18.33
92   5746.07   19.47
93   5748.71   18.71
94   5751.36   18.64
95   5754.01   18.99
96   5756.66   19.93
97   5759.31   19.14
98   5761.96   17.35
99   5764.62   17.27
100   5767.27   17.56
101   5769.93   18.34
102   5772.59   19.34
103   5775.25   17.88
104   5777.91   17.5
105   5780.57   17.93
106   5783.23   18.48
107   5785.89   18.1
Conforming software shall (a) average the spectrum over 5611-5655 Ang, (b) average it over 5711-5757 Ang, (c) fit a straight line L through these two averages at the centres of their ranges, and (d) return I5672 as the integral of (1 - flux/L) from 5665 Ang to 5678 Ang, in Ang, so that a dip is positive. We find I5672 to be 0.6 Ang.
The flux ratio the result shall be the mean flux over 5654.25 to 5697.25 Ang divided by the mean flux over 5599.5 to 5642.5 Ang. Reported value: 1.1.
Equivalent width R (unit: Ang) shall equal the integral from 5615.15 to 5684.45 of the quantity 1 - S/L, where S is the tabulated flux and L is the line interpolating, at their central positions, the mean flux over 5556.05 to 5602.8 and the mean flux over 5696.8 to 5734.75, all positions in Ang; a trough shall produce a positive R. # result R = 4.0 Ang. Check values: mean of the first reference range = 15.3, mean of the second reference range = 17.4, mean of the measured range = 15.4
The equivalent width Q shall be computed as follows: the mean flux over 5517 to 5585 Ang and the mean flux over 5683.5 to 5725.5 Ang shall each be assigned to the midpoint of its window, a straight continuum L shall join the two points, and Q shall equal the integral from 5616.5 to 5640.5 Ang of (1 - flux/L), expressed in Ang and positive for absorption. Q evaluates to 2.2 Ang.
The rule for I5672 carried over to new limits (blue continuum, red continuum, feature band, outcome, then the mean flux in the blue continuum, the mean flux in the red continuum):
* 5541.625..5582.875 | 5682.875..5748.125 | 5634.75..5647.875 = 1.32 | 15.9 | 17.5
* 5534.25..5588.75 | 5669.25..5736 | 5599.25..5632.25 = 2.99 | 15.7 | 17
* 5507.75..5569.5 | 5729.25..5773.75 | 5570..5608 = 2.67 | 15.4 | 18.5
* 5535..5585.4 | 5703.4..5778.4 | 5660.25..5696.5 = 2.47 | 15.8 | 18.1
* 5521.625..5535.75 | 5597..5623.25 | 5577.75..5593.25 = -0.40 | 15.4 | 14.7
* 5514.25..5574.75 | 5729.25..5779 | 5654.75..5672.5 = 1.57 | 15.6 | 18.4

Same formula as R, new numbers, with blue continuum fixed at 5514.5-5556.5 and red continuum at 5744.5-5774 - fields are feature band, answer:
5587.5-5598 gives 1.0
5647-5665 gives 1.3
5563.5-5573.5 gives 0.1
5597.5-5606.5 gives 1.3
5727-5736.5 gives 0.1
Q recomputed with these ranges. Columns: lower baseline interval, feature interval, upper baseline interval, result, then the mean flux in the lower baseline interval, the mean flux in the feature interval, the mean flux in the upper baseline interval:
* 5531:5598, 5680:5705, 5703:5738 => 0.7 Ang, 15.6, 16.8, 17.6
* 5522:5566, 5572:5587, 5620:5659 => -0.1 Ang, 15.7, 15.6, 15.3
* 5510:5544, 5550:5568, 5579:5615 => -1.3 Ang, 15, 16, 14.8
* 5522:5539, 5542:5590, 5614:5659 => -1.3 Ang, 15.3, 15.7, 15.2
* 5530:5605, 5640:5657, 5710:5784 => 1.0 Ang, 15.4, 15.6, 18.1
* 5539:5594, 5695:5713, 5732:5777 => 0.6 Ang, 15.7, 17.1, 18.4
